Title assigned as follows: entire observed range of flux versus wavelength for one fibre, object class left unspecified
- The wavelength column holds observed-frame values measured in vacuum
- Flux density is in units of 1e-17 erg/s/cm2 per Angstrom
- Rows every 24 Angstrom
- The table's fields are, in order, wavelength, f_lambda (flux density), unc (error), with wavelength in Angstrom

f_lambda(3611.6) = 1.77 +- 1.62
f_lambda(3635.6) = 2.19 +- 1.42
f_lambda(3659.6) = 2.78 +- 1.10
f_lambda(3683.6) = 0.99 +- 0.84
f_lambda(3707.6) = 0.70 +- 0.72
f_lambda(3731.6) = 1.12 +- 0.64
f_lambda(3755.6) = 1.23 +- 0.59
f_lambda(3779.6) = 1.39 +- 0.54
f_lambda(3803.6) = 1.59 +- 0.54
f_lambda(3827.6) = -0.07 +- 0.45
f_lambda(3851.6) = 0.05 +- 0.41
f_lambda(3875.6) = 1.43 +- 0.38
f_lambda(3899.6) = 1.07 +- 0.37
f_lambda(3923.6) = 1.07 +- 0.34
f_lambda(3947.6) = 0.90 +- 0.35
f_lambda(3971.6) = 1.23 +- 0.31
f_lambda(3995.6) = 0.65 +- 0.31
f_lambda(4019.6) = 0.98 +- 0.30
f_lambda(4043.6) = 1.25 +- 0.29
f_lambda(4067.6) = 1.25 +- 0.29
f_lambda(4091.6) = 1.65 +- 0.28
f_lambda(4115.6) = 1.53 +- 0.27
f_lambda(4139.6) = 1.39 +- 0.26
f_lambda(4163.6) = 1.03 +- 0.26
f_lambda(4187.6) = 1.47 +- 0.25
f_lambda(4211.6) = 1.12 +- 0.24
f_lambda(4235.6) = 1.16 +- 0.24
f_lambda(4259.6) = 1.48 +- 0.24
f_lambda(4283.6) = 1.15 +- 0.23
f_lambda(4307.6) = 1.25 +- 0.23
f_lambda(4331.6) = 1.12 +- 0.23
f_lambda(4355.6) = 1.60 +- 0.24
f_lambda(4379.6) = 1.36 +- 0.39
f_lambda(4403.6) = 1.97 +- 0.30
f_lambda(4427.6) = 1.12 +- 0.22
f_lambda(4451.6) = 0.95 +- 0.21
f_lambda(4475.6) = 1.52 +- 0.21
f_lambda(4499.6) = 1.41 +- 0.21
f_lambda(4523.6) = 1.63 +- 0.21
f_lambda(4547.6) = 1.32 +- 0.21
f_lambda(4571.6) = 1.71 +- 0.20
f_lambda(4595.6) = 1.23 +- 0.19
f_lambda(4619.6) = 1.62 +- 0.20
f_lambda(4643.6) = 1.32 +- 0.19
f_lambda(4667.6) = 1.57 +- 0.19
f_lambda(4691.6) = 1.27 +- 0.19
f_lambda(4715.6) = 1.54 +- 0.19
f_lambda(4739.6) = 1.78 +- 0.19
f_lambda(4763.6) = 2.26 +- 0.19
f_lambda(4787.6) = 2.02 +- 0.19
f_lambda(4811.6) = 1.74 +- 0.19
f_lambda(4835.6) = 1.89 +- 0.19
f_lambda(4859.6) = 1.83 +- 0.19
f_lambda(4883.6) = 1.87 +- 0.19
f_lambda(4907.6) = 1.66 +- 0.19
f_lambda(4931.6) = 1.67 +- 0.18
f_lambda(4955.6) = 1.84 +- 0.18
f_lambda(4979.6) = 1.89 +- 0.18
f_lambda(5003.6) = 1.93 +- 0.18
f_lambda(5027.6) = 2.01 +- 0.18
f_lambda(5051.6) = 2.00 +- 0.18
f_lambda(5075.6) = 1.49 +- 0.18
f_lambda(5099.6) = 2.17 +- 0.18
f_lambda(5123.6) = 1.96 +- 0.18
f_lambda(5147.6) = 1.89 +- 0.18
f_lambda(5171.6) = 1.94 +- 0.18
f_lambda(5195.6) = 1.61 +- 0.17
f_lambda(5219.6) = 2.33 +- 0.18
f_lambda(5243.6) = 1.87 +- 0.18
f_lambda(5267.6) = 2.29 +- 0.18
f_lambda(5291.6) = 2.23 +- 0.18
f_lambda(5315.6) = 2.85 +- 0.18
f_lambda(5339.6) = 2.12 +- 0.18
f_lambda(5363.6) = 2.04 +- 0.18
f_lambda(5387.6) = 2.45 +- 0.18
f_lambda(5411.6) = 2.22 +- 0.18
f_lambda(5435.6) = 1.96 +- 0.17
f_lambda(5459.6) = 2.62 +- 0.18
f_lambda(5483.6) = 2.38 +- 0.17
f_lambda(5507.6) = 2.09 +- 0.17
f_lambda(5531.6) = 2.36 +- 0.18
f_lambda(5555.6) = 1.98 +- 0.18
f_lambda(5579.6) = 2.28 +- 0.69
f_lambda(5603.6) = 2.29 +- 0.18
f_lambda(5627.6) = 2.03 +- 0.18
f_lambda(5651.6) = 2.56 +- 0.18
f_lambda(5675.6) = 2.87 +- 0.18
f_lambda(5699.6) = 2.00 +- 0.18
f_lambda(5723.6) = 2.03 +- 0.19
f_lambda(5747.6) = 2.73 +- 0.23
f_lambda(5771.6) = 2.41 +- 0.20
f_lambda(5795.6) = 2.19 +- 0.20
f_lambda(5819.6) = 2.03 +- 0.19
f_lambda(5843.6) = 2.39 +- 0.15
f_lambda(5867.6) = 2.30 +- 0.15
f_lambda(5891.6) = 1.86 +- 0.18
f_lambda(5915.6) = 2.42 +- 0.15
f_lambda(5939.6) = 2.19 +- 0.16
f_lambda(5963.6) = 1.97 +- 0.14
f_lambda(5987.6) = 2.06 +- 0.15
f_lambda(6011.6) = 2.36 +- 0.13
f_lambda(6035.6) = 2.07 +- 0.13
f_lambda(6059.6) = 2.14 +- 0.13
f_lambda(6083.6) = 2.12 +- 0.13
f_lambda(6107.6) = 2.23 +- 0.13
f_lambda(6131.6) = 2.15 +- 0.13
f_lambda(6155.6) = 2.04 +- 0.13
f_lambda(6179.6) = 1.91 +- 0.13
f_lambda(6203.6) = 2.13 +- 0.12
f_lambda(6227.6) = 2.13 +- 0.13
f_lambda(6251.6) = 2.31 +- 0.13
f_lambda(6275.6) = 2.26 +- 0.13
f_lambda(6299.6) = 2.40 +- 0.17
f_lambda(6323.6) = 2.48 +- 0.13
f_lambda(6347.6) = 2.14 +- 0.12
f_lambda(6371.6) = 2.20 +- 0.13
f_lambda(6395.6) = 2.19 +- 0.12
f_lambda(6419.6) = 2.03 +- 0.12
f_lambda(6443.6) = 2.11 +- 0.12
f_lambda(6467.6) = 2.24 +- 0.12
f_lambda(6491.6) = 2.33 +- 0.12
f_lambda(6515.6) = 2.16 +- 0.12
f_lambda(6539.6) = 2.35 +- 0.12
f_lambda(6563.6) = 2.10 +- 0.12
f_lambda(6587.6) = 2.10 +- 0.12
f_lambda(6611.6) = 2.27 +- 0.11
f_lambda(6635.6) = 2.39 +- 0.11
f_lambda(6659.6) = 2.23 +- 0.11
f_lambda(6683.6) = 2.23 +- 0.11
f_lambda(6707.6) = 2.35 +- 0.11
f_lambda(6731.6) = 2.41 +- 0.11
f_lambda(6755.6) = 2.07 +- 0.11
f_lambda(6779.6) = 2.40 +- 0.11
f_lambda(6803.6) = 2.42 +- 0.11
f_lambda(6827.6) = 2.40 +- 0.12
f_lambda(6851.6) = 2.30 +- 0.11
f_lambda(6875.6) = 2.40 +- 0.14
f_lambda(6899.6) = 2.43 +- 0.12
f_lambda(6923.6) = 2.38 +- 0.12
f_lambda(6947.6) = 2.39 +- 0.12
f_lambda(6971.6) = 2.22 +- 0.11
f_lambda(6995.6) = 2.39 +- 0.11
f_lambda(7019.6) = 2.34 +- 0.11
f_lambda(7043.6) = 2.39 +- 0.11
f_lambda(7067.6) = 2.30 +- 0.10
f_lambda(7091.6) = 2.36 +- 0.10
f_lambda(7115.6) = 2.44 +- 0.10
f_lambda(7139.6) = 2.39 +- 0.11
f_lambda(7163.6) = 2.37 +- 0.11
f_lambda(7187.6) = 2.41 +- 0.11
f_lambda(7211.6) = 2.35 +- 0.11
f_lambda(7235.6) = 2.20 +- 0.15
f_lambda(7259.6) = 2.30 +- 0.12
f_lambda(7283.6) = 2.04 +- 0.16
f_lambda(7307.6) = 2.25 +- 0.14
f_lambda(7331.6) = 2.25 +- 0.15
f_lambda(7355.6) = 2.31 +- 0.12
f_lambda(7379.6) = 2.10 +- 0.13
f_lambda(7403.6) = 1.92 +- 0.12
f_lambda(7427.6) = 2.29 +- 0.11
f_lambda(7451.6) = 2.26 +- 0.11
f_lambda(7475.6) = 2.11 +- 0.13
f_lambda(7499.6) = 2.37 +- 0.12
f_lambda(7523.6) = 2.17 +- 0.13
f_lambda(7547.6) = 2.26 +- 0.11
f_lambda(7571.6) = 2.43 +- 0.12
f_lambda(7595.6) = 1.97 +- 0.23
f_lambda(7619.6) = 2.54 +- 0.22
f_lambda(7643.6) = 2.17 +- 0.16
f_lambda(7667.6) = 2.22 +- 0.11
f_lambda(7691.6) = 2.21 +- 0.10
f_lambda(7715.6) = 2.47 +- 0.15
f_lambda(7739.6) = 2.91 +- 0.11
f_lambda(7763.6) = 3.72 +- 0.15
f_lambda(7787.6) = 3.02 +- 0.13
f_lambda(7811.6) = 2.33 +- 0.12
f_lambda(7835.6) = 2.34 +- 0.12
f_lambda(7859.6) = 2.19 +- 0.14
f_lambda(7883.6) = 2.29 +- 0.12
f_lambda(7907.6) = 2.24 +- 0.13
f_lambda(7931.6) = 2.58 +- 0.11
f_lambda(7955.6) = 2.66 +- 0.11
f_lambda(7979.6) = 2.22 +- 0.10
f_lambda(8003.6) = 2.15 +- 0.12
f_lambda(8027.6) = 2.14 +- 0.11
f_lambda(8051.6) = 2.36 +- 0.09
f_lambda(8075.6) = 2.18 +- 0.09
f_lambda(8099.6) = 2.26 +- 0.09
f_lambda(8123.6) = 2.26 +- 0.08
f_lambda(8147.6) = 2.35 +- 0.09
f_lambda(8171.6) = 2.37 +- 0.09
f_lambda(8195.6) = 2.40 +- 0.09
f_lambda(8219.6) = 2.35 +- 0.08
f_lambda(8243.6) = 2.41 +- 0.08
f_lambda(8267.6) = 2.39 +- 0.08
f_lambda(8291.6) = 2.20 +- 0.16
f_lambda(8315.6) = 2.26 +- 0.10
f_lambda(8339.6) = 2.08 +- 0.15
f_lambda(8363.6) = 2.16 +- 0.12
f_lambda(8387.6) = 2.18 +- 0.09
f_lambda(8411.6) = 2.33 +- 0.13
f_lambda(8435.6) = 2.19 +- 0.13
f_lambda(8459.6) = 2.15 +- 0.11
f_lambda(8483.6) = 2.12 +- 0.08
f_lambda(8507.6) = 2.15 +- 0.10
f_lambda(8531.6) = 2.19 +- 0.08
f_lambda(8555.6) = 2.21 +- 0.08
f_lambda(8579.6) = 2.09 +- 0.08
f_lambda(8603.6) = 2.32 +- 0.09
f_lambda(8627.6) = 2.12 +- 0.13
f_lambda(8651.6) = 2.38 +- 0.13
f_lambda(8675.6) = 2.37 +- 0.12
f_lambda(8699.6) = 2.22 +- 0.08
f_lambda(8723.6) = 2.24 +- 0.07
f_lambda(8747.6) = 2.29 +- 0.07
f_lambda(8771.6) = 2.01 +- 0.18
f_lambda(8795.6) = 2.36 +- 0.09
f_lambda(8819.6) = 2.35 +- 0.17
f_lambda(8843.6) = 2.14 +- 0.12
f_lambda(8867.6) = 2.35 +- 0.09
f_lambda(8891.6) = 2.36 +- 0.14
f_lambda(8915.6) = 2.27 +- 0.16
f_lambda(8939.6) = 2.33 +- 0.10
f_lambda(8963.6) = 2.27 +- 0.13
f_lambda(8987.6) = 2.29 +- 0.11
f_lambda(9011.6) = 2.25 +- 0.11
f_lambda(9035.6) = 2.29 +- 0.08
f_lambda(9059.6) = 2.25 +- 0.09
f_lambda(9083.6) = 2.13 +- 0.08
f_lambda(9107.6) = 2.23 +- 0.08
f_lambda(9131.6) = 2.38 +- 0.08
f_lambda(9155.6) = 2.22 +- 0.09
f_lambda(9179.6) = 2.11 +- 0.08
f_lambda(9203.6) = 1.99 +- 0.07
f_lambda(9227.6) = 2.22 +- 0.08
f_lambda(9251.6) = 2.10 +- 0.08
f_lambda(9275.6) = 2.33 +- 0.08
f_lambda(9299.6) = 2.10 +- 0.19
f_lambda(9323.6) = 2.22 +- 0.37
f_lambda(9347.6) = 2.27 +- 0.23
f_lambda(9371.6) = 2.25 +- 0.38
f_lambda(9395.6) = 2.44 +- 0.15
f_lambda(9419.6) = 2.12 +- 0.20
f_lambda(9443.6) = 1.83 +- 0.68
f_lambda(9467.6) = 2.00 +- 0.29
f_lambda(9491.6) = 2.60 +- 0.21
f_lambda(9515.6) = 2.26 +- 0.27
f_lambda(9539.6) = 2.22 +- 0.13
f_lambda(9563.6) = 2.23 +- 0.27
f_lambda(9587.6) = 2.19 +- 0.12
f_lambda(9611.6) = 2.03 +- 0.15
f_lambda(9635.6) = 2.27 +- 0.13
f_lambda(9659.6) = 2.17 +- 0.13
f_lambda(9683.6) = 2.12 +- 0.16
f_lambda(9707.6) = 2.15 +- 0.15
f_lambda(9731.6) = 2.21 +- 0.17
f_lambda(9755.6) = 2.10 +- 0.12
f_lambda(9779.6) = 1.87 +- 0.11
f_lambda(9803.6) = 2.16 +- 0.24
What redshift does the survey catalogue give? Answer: 0.18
